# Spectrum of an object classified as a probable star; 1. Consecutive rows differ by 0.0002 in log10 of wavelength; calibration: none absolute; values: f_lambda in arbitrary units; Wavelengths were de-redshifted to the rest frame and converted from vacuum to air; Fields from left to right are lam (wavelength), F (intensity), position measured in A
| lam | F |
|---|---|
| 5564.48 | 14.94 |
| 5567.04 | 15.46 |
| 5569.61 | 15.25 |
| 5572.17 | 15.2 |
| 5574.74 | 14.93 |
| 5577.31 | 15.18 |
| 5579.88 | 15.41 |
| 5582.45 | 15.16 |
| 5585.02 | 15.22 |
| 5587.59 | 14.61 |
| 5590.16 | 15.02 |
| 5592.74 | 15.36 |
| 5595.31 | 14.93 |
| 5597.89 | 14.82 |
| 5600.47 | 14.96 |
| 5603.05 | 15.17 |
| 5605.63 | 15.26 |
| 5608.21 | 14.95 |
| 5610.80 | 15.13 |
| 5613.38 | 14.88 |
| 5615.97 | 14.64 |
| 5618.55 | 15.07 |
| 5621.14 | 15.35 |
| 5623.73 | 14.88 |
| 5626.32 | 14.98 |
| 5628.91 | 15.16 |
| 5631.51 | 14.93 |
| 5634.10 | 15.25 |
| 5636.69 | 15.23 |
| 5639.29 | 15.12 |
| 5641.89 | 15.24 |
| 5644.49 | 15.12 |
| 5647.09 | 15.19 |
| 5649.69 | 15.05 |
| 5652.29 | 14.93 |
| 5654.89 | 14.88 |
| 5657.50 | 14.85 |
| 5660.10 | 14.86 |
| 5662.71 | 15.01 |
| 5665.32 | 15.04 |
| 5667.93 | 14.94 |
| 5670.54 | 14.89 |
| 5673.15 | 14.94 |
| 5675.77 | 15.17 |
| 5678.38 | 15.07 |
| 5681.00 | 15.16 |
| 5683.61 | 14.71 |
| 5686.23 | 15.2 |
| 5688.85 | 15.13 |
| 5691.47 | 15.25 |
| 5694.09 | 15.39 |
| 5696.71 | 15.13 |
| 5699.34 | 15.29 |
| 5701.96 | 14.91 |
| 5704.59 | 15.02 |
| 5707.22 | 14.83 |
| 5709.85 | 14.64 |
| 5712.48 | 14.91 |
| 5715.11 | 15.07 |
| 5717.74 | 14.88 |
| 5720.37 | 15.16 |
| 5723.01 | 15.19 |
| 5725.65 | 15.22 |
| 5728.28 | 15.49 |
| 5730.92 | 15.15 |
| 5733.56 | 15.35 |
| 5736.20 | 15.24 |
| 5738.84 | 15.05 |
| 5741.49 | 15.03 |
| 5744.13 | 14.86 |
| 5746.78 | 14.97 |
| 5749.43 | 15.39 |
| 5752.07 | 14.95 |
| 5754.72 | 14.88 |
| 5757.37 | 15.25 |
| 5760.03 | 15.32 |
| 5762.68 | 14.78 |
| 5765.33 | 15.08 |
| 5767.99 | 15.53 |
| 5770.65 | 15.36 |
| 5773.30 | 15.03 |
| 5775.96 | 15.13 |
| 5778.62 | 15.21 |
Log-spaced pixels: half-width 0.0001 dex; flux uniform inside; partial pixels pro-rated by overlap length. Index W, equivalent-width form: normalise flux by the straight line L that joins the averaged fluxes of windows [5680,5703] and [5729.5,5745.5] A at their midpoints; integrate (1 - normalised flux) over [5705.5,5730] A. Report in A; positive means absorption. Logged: 0.1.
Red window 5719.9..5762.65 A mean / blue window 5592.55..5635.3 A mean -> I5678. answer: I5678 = 1.01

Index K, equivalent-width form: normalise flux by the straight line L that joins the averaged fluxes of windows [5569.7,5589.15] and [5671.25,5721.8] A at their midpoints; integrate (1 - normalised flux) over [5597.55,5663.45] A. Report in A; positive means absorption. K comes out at 0.2 A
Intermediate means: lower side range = 15.1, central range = 15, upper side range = 15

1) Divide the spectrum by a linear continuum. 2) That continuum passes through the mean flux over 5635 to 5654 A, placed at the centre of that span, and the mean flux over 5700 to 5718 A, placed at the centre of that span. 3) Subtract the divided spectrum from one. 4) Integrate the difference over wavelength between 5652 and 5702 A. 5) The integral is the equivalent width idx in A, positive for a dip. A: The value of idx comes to -0.1 A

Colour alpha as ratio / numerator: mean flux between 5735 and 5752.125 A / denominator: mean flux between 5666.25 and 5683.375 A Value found 1.0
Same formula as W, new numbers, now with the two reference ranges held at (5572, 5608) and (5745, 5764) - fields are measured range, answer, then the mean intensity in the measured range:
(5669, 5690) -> 0.06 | 15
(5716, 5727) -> -0.03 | 15.1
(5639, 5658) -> 0.03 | 15.1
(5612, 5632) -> 0.12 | 15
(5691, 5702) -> -0.11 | 15.2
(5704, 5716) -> 0.15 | 14.9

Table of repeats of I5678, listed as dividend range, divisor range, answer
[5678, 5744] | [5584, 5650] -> 1.00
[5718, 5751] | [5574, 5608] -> 1.01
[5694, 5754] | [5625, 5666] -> 1.00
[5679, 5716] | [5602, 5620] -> 1.00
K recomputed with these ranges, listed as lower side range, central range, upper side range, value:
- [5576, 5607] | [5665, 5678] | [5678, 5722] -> 0.05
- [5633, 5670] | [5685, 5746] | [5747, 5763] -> -0.08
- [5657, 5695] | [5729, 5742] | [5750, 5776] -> -0.07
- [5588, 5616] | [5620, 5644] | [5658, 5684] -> -0.20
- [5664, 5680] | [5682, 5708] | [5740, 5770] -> -0.11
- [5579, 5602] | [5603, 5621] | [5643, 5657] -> 0.02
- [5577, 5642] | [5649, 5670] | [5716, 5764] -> 0.21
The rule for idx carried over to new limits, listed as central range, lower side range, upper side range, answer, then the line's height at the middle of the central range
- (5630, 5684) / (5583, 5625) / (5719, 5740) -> 0.28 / 15.1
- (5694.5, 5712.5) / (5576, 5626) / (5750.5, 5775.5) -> 0.14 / 15.1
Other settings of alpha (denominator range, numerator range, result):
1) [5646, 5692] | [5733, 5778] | 1.01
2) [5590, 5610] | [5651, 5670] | 0.99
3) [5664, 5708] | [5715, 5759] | 1.00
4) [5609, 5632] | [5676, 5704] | 1.01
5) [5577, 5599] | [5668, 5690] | 1.00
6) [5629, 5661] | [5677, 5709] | 1.00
